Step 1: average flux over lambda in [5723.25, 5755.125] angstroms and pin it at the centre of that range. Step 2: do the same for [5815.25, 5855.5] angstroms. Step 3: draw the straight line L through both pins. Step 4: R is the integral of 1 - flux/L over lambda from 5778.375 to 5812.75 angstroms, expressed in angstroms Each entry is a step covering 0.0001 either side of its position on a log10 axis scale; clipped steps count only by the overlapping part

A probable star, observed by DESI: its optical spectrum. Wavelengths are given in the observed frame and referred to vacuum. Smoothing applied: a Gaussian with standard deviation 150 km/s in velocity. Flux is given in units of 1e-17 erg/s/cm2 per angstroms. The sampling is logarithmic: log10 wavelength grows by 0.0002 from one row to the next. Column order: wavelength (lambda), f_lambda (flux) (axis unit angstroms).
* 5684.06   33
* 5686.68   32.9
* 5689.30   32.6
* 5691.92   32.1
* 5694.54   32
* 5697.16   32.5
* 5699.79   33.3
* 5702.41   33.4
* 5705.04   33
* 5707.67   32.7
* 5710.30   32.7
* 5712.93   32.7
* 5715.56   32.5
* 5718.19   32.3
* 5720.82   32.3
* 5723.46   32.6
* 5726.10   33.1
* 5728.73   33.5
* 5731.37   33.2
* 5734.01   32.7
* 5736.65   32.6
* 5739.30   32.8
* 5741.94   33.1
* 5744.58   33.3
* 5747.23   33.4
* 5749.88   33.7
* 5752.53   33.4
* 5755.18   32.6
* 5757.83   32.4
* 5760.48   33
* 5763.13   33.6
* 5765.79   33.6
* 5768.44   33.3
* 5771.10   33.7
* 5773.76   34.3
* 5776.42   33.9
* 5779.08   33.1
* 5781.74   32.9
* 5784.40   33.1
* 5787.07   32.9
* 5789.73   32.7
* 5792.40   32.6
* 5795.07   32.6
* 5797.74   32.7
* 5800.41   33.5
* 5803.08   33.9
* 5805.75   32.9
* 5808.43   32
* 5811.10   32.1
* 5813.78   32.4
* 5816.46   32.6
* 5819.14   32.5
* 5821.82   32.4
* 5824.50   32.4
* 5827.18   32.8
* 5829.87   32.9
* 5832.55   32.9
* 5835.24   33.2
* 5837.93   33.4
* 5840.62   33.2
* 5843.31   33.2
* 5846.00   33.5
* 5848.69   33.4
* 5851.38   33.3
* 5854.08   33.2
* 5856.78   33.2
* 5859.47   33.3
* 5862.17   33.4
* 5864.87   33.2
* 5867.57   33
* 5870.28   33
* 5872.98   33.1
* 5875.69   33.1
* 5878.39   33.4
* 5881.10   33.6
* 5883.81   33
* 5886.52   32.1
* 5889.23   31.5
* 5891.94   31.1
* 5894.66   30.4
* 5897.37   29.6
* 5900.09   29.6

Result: 0.2 angstroms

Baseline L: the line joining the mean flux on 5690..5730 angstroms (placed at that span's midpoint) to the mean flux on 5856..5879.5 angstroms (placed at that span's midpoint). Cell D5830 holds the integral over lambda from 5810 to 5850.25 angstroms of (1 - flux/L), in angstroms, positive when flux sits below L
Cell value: 0.3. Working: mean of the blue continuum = 32.7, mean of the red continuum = 33.2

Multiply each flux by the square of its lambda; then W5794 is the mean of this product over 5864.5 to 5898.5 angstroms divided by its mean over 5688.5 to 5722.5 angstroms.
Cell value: 1.05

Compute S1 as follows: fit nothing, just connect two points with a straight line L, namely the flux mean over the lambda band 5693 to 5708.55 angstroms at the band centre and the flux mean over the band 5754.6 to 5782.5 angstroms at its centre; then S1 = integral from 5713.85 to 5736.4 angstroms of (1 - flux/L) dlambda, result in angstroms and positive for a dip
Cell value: 0.2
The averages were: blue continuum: 32.8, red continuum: 33.3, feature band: 32.8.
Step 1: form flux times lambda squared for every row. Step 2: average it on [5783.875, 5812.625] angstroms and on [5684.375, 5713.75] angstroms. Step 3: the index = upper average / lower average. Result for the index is 1.04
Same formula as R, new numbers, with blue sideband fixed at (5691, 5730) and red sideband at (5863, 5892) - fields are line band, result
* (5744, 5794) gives -0.7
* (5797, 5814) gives 0.0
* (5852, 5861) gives -0.1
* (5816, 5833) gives 0.1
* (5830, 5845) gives -0.2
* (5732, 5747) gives -0.1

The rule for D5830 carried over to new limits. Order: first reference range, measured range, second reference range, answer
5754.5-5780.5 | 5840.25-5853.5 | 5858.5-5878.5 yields 0.0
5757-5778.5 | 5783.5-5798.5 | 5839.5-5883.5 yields 0.3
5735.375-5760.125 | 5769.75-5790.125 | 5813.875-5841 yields -0.3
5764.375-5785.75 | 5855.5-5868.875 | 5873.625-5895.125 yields -0.3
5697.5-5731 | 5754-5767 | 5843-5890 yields 0.0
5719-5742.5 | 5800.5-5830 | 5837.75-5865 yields 0.5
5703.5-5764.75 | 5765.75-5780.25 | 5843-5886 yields -0.3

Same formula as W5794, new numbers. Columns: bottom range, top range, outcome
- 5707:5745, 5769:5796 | 1.03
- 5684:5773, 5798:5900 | 1.04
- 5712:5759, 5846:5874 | 1.05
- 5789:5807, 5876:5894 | 1.01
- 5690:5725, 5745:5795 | 1.04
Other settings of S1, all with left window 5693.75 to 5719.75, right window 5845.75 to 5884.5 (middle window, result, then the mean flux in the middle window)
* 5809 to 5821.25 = 0.3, 32.4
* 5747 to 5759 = -0.1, 33.1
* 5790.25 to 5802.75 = 0.0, 32.9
